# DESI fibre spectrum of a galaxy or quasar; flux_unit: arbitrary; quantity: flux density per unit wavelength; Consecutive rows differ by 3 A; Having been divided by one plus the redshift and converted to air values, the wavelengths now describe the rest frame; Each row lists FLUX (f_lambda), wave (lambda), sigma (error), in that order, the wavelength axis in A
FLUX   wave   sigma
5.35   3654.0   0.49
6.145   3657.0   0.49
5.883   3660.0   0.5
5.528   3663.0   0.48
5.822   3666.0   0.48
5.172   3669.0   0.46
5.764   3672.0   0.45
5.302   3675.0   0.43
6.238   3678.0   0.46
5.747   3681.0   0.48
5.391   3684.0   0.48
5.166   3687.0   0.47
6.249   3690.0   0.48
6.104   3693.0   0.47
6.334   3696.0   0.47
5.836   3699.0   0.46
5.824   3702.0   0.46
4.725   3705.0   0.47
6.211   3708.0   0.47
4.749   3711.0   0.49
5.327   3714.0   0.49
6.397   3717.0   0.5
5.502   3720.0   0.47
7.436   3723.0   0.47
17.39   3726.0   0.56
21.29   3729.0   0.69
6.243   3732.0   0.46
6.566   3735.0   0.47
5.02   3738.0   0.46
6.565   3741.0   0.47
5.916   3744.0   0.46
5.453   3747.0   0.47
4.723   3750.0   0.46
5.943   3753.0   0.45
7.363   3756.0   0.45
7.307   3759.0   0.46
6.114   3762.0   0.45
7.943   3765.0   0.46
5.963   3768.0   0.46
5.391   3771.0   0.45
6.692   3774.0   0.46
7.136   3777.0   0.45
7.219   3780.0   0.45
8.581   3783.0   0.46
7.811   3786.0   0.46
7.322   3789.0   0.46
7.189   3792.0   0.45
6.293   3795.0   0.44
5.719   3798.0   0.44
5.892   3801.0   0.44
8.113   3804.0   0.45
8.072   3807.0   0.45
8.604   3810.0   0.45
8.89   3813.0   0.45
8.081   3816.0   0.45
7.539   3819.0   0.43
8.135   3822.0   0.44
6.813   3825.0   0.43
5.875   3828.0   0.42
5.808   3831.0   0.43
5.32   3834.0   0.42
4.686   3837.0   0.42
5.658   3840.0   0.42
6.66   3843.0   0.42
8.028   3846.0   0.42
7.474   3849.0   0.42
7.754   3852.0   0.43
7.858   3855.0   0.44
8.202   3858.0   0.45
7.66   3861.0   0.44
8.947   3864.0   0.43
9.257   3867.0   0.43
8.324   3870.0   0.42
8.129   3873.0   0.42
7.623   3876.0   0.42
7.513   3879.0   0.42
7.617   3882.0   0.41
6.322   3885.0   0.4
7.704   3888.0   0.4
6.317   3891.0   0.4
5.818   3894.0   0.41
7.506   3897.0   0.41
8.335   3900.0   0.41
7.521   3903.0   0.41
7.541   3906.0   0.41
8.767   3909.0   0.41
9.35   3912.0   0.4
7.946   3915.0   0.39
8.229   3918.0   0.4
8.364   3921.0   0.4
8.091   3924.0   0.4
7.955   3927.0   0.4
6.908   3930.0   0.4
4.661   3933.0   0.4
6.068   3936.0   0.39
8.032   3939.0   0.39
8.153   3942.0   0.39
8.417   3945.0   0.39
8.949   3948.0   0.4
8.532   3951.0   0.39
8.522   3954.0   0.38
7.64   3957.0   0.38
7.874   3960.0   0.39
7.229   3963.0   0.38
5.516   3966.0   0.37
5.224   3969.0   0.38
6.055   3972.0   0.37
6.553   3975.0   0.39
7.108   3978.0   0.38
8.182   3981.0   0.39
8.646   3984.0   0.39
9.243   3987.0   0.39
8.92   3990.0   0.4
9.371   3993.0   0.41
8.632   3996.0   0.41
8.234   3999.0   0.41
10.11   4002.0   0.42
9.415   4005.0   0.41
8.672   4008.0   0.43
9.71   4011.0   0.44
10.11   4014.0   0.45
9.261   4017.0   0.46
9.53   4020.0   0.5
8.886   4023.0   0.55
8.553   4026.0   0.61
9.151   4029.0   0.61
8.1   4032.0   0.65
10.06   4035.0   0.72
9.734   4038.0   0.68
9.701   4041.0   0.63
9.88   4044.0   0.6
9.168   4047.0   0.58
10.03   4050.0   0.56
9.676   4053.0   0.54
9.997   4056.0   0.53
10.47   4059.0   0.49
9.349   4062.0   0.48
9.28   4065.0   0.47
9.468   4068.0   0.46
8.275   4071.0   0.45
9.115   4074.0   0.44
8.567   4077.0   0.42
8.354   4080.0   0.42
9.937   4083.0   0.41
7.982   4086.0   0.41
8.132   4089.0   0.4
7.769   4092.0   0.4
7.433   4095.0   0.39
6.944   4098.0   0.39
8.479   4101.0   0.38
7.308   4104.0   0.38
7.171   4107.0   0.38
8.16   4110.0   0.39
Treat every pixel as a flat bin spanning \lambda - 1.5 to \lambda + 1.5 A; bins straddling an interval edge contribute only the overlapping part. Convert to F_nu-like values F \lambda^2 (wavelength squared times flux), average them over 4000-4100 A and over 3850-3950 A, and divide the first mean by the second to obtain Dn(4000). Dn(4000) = 1.3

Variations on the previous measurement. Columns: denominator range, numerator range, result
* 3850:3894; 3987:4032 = 1.27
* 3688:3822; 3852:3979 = 1.15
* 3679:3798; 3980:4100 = 1.53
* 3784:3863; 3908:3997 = 1.16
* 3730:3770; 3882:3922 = 1.29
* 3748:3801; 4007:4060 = 1.61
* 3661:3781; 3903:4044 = 1.41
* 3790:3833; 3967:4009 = 1.24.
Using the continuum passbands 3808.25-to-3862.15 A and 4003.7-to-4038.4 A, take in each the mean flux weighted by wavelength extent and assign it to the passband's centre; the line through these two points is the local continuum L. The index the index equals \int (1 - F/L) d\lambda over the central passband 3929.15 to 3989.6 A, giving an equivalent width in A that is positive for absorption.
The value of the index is 8.1 A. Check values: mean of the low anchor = 7.17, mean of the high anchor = 9.25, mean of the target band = 7.41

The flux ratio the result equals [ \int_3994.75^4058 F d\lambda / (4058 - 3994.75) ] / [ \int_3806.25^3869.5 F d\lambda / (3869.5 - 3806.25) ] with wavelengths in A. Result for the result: 1.27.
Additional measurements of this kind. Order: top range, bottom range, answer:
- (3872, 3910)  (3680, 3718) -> 1.30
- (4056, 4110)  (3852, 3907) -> 1.11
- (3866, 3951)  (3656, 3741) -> 1.14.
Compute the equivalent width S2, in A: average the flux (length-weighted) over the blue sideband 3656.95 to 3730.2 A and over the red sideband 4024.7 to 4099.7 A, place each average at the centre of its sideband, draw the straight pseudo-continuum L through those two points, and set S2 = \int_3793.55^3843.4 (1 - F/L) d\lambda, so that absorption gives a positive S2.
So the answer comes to 4.7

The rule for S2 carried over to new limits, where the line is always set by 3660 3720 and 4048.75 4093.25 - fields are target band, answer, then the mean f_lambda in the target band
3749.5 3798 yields -2.9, 6.82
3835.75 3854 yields 0.8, 6.77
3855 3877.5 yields -3.2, 8.28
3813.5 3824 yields -1.7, 7.96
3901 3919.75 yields -1.4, 8.23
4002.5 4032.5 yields -2.1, 9.21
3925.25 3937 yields 2.1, 6.45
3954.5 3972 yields 3.0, 6.75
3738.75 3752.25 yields 1.2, 5.64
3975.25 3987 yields 0.4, 7.99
